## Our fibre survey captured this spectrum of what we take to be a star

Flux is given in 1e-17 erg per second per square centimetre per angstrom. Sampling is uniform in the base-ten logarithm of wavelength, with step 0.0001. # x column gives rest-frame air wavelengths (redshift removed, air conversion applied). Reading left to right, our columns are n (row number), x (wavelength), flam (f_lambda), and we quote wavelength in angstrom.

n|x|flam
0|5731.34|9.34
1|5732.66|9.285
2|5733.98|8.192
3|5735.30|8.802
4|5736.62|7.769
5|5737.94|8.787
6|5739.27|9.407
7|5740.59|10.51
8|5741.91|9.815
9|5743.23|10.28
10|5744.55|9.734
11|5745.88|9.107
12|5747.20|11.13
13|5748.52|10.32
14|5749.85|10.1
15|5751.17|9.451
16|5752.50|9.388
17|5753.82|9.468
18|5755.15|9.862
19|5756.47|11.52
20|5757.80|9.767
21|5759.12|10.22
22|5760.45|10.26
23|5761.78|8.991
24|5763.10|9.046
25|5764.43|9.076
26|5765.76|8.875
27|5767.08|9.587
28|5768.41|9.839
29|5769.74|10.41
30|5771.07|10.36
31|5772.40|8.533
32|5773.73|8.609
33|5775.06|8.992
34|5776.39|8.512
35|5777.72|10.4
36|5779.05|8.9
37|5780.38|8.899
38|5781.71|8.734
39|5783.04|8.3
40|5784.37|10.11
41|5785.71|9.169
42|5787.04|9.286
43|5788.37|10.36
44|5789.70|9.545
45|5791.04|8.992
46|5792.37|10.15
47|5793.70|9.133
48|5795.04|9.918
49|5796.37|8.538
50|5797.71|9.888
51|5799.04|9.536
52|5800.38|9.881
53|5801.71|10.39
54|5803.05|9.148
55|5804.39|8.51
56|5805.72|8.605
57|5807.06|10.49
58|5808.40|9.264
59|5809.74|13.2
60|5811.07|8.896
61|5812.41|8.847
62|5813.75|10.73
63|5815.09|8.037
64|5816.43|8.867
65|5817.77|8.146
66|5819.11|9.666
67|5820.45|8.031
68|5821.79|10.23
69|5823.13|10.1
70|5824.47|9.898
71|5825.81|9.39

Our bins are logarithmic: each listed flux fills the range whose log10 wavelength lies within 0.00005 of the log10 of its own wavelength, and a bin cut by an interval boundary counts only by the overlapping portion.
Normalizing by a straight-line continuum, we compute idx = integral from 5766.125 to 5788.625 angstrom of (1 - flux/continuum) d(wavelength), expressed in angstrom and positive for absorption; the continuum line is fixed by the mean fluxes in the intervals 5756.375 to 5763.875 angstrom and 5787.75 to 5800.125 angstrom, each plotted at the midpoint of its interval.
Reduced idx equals 0.9 angstrom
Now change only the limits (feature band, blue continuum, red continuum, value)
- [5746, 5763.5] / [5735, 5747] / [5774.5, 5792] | -1.1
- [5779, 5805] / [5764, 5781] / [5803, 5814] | 0.4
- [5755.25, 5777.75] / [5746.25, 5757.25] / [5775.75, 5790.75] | 0.4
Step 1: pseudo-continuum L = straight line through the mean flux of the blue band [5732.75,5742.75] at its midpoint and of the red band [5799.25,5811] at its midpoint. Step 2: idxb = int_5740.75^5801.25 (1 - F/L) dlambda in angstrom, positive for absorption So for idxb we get -0.83 angstrom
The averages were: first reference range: 9.08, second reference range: 9.87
